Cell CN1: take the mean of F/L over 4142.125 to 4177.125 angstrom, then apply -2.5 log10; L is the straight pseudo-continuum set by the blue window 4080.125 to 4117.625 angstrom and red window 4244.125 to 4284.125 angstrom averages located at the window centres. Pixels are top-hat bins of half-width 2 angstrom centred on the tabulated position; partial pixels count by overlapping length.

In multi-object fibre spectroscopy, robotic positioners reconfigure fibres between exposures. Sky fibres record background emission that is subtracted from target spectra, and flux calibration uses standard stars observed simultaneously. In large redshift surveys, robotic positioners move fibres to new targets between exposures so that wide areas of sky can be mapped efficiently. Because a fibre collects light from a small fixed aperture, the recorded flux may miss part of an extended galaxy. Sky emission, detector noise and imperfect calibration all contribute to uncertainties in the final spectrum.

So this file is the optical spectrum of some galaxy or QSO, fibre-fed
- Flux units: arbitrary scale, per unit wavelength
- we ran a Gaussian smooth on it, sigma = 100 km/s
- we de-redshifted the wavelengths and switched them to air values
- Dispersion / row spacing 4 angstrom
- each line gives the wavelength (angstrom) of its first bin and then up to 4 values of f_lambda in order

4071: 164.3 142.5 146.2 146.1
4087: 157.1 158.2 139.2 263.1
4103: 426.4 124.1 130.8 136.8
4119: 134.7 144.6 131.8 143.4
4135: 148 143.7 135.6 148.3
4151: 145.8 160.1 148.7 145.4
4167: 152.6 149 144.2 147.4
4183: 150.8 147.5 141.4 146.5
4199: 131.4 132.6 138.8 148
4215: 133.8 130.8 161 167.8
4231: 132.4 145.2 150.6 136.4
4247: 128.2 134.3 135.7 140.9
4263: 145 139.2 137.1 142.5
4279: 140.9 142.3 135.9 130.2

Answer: 0.136 mag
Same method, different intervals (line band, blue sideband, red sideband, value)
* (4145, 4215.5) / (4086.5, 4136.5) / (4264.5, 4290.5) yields 0.097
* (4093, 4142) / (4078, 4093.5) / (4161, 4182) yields -0.142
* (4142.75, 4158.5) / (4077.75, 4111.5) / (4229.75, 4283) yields 0.165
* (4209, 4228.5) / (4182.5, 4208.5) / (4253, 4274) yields -0.056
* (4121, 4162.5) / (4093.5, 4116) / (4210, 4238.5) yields 0.283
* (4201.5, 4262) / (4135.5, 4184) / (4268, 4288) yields 0.013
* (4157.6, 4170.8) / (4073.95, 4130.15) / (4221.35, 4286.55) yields 0.069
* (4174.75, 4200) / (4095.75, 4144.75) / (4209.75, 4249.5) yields 0.068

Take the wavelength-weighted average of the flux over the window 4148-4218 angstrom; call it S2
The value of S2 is 145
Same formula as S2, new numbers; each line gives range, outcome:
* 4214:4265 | 142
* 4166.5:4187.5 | 148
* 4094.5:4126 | 188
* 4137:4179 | 147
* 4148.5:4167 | 150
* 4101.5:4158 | 158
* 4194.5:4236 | 142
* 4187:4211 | 140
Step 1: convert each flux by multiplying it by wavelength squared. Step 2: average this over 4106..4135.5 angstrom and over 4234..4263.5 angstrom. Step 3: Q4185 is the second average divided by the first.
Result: 1.08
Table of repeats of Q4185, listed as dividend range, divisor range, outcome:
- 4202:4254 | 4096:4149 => 0.88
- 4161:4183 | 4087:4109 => 0.71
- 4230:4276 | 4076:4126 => 0.86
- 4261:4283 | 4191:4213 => 1.04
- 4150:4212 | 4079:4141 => 0.90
